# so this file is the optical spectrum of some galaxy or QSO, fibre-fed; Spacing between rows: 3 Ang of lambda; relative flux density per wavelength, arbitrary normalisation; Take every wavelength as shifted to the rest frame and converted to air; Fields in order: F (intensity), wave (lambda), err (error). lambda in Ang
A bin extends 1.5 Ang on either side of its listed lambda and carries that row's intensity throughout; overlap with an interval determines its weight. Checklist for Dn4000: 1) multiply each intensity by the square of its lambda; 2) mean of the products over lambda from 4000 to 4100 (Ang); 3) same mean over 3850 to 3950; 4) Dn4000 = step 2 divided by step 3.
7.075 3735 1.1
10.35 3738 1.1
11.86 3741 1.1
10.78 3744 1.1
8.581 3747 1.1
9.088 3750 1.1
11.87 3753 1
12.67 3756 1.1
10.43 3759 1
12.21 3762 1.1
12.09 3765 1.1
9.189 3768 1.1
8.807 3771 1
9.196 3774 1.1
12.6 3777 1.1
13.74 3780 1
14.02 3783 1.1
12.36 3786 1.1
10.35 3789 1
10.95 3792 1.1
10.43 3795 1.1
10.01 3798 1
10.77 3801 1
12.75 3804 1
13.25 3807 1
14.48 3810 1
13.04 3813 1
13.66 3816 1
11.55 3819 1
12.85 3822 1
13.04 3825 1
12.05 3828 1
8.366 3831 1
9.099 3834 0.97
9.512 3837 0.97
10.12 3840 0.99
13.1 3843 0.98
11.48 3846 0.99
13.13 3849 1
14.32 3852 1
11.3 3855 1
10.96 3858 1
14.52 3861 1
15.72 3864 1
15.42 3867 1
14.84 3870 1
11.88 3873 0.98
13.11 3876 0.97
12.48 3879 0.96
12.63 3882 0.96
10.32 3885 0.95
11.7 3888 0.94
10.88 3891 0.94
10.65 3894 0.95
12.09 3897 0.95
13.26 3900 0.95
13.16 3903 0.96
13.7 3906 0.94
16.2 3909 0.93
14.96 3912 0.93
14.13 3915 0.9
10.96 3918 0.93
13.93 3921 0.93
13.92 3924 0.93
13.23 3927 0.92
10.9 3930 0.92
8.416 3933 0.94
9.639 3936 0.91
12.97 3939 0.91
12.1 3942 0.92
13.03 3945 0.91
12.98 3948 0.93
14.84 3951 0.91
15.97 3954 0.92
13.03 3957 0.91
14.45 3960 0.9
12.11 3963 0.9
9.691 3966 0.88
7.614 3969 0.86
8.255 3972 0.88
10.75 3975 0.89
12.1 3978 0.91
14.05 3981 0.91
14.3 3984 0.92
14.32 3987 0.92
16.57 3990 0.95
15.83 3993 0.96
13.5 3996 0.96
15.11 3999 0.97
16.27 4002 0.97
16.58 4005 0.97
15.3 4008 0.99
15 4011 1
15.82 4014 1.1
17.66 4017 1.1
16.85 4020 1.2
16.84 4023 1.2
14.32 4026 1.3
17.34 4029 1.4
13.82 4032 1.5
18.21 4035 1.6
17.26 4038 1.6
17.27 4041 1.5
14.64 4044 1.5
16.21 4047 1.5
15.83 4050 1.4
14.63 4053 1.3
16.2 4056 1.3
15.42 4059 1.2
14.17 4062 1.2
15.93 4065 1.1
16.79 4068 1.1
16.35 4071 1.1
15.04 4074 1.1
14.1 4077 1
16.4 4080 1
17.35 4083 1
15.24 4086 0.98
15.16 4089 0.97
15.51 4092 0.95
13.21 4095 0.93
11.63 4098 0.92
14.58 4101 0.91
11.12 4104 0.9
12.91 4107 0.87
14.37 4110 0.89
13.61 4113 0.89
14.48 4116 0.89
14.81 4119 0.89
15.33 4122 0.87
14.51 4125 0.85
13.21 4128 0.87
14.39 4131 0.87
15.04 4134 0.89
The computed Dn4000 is 1.33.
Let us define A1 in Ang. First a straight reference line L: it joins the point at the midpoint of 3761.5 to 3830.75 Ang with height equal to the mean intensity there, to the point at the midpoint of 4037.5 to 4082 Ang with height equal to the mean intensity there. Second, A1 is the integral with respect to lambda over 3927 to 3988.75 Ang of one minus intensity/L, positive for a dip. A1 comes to 9.1 Ang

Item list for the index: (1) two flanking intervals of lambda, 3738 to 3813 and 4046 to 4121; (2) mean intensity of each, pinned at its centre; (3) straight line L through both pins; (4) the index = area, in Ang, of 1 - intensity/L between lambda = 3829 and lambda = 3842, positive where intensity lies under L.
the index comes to 2.7 Ang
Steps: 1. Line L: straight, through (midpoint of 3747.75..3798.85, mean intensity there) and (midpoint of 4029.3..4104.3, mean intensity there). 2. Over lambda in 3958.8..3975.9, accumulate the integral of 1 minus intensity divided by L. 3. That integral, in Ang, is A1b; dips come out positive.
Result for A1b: 4.3 Ang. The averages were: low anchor 11.2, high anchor 15.4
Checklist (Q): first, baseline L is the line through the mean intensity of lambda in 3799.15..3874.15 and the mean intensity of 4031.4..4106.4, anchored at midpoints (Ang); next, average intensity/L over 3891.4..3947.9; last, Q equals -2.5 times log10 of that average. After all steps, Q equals 0.07 mag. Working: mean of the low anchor 12.4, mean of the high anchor 15.3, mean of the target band 12.6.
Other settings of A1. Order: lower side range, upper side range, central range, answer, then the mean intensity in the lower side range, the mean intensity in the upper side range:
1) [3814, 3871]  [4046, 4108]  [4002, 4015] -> -1.4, 12.4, 14.9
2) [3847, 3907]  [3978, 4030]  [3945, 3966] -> 1.3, 12.8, 15.5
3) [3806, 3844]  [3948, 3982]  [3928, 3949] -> 1.0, 11.8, 12.1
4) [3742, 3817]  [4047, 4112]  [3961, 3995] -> 3.4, 11.5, 14.9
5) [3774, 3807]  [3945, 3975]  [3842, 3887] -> -4.2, 11.7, 12.1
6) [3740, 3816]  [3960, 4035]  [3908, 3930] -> -0.7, 11.5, 14.3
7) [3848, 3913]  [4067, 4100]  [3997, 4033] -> -3.7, 13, 15.1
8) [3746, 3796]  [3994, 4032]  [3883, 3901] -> 2.7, 11.1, 15.8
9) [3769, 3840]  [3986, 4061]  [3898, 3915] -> -0.8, 11.6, 15.9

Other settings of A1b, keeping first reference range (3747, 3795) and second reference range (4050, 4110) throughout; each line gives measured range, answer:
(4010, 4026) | -2.46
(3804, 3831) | -2.27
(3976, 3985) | 0.25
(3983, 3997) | -1.22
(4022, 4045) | -3.12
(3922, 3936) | 1.68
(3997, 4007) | -1.37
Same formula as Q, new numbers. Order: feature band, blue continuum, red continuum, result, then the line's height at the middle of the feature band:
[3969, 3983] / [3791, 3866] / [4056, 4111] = 0.23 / 13.6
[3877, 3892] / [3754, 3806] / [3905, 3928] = 0.14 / 13.3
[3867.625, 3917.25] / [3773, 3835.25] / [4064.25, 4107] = -0.01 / 12.8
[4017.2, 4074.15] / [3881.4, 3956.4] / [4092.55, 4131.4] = -0.20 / 13.4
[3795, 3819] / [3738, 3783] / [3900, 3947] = -0.08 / 11.5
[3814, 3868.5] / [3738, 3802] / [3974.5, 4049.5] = 0.01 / 12.3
